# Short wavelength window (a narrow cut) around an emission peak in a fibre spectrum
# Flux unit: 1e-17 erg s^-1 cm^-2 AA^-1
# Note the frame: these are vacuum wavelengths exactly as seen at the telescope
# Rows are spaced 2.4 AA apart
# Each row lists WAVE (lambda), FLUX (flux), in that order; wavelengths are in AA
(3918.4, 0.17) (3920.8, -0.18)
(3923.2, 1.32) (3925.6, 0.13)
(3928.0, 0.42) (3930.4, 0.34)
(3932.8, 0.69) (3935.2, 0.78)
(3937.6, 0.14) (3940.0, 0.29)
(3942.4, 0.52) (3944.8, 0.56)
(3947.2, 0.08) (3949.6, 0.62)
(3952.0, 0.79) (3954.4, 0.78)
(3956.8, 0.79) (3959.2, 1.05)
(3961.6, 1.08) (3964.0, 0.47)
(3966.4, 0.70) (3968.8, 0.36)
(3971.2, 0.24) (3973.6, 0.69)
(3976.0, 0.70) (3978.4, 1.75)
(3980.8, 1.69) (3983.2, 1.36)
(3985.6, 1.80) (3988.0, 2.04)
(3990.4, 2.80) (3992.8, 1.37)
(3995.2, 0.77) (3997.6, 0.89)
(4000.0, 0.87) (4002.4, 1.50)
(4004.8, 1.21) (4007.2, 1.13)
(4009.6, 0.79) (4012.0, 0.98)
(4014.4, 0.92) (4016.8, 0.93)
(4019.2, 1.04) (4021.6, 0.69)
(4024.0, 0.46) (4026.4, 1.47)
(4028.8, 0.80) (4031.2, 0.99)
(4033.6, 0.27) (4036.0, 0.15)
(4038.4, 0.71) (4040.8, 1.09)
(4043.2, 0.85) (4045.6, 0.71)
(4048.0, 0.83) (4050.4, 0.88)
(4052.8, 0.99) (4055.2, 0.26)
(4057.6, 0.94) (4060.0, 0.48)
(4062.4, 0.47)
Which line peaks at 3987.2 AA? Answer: Lyman alpha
